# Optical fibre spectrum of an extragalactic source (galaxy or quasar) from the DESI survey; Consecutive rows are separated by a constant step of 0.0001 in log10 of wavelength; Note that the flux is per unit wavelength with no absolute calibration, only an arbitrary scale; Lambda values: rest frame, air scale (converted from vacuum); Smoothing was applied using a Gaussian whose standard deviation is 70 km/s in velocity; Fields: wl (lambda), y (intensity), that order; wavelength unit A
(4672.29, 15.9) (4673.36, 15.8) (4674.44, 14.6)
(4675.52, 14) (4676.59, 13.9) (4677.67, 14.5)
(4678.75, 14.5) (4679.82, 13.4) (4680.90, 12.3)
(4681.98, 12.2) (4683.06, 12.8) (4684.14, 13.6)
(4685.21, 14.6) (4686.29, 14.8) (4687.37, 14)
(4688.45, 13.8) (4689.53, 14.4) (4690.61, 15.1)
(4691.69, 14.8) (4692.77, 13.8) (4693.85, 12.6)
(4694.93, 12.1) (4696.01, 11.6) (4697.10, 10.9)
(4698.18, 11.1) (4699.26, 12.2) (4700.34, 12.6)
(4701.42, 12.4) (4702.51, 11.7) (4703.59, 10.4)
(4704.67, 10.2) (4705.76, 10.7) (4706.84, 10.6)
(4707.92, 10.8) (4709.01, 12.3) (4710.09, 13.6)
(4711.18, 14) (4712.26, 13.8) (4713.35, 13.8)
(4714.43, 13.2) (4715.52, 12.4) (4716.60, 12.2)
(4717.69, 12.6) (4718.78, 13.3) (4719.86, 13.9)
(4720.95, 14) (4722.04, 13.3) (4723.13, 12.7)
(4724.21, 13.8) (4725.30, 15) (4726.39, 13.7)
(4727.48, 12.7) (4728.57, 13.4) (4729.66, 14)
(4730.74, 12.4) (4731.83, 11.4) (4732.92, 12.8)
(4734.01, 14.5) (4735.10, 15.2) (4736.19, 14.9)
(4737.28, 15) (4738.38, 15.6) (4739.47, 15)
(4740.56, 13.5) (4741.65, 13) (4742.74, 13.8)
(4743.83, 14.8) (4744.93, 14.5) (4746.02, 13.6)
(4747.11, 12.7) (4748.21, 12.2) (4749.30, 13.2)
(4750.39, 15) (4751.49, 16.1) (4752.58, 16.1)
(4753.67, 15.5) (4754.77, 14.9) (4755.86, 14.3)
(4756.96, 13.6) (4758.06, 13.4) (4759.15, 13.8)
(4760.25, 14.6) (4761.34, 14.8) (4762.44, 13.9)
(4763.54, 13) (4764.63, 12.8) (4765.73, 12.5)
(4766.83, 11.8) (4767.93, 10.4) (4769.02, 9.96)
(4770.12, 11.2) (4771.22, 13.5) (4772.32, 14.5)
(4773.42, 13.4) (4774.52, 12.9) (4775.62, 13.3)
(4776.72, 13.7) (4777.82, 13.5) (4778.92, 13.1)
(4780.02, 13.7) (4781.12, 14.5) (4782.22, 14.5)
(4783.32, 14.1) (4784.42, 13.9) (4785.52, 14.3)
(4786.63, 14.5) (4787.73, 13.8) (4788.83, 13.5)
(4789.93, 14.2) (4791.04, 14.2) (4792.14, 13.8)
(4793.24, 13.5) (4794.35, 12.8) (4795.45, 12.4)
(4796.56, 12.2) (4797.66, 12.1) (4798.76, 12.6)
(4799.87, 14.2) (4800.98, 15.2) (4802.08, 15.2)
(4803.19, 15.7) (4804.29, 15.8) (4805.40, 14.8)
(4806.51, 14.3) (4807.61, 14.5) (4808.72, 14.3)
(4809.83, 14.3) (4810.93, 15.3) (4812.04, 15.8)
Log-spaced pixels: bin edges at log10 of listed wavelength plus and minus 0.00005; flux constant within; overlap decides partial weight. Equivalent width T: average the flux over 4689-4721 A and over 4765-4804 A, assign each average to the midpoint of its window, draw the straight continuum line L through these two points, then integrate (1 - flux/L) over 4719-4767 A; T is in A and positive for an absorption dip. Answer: -3.47 A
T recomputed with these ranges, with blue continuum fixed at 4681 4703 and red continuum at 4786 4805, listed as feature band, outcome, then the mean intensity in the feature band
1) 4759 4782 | 1.0 A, 13.1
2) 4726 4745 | -0.7 A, 13.9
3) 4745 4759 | -0.7 A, 14.2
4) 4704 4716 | 0.8 A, 12.3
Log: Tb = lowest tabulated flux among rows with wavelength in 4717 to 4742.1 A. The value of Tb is 11.4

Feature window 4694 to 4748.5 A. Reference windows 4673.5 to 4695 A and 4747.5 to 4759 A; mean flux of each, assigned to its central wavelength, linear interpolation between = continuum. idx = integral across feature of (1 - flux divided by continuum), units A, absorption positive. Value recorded 4.4 A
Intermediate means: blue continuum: 13.9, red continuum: 14.4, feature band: 13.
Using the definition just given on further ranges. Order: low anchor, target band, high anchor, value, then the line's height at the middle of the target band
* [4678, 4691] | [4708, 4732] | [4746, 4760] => 1.3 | 14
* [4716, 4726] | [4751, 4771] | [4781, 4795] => 0.4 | 13.7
